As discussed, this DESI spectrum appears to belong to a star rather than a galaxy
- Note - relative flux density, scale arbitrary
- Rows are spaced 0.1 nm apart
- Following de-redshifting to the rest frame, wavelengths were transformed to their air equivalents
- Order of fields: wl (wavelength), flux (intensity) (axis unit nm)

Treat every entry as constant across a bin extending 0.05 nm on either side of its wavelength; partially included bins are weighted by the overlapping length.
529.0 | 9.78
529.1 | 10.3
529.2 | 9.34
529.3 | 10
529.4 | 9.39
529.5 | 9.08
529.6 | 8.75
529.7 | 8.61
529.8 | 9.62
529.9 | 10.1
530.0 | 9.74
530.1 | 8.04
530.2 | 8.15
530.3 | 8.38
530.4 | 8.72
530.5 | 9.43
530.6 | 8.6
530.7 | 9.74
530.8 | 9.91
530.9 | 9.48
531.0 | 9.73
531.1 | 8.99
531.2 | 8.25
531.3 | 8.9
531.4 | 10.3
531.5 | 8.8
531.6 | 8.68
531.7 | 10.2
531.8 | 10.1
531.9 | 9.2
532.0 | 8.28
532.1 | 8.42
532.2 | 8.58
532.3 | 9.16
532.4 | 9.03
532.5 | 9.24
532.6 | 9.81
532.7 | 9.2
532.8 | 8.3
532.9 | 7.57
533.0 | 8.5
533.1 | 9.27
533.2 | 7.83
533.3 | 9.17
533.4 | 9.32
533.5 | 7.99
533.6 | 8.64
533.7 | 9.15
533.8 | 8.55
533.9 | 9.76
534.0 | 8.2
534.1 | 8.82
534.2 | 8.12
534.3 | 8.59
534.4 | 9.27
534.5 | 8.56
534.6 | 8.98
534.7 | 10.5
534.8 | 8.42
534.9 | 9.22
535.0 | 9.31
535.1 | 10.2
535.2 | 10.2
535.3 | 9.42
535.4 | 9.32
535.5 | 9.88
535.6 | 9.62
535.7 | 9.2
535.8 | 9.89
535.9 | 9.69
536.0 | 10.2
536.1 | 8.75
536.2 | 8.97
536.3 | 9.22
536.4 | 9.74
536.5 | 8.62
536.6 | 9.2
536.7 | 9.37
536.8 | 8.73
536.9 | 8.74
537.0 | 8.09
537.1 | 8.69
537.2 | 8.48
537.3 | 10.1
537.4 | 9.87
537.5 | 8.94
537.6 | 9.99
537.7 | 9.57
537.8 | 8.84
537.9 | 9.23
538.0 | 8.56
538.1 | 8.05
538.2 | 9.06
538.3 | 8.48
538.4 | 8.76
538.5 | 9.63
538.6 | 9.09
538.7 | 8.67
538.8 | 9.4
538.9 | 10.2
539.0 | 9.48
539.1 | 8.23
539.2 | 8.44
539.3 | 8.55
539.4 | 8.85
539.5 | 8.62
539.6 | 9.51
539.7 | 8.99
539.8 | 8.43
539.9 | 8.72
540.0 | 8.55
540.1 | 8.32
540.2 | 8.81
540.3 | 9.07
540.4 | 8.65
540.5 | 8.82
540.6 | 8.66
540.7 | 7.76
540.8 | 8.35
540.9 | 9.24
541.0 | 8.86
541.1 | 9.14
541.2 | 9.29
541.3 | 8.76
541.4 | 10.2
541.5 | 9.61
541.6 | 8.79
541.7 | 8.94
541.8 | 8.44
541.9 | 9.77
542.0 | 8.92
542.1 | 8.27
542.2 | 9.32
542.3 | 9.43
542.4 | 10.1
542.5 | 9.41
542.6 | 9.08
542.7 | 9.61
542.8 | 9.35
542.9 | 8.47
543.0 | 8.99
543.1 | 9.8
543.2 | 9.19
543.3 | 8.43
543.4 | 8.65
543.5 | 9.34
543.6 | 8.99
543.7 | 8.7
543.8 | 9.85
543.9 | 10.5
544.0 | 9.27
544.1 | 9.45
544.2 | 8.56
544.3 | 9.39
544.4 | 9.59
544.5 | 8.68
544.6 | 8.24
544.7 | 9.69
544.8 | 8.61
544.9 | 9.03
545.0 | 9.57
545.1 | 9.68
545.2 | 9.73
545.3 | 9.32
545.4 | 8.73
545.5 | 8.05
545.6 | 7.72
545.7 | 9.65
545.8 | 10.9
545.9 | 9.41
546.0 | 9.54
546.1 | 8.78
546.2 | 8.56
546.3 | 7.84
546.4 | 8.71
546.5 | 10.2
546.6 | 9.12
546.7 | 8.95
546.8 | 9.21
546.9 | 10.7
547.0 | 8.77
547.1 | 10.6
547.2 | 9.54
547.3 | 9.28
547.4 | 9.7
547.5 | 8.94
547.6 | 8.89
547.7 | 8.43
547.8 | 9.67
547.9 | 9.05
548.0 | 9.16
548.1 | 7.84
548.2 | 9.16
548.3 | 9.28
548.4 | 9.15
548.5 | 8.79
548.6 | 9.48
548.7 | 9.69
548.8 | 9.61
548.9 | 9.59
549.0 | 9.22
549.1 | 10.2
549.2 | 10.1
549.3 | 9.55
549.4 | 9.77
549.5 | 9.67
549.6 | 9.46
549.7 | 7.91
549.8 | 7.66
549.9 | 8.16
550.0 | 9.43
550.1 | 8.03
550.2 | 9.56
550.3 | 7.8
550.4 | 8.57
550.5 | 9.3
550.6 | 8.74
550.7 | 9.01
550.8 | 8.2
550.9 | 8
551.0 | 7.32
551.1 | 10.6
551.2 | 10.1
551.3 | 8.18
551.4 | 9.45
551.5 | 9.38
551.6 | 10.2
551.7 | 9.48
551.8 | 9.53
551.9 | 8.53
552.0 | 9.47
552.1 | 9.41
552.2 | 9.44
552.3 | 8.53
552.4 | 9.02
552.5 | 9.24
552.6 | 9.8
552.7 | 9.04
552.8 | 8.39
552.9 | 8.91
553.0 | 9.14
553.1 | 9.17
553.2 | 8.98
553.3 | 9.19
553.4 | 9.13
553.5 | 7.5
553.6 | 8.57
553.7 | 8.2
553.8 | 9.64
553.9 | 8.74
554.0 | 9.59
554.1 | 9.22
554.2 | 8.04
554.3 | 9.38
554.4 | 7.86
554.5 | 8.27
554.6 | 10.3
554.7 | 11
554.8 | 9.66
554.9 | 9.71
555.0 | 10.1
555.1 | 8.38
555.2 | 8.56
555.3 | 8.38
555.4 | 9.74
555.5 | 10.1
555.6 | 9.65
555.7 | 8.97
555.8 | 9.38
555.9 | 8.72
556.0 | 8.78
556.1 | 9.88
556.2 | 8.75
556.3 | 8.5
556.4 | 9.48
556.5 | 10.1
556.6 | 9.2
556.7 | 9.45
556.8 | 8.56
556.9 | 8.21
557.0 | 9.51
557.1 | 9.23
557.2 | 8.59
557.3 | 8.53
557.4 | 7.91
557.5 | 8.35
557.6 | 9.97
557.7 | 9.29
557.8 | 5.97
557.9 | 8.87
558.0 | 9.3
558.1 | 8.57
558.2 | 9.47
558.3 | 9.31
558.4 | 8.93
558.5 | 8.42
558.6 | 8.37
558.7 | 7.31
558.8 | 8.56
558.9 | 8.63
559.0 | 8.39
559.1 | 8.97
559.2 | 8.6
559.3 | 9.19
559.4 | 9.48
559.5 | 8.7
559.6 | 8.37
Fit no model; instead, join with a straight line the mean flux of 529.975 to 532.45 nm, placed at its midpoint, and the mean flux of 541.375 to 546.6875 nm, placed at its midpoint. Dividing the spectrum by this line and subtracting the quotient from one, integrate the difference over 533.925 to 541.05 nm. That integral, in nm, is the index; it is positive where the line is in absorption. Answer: 0.060 nm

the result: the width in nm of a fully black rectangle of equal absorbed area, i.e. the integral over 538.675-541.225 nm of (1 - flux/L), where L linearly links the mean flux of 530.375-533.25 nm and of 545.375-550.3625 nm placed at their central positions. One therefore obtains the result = 0.07 nm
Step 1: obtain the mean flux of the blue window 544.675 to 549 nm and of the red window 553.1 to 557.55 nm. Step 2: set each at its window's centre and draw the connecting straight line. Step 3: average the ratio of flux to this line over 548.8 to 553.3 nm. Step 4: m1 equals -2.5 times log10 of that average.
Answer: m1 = 0.006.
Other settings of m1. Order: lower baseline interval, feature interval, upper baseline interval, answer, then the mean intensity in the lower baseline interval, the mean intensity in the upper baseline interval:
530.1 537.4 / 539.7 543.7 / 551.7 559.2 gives 0.007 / 9.08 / 8.97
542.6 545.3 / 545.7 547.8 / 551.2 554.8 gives -0.017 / 9.21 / 9.11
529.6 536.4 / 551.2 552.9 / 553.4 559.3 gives -0.030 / 9.11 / 8.93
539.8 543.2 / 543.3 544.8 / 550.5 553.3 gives -0.016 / 9.01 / 9.09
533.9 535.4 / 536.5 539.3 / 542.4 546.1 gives 0.019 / 9.16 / 9.21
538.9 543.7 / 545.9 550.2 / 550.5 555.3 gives -0.019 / 8.97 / 9.07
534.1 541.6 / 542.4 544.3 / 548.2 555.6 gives -0.017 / 9.07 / 9.11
